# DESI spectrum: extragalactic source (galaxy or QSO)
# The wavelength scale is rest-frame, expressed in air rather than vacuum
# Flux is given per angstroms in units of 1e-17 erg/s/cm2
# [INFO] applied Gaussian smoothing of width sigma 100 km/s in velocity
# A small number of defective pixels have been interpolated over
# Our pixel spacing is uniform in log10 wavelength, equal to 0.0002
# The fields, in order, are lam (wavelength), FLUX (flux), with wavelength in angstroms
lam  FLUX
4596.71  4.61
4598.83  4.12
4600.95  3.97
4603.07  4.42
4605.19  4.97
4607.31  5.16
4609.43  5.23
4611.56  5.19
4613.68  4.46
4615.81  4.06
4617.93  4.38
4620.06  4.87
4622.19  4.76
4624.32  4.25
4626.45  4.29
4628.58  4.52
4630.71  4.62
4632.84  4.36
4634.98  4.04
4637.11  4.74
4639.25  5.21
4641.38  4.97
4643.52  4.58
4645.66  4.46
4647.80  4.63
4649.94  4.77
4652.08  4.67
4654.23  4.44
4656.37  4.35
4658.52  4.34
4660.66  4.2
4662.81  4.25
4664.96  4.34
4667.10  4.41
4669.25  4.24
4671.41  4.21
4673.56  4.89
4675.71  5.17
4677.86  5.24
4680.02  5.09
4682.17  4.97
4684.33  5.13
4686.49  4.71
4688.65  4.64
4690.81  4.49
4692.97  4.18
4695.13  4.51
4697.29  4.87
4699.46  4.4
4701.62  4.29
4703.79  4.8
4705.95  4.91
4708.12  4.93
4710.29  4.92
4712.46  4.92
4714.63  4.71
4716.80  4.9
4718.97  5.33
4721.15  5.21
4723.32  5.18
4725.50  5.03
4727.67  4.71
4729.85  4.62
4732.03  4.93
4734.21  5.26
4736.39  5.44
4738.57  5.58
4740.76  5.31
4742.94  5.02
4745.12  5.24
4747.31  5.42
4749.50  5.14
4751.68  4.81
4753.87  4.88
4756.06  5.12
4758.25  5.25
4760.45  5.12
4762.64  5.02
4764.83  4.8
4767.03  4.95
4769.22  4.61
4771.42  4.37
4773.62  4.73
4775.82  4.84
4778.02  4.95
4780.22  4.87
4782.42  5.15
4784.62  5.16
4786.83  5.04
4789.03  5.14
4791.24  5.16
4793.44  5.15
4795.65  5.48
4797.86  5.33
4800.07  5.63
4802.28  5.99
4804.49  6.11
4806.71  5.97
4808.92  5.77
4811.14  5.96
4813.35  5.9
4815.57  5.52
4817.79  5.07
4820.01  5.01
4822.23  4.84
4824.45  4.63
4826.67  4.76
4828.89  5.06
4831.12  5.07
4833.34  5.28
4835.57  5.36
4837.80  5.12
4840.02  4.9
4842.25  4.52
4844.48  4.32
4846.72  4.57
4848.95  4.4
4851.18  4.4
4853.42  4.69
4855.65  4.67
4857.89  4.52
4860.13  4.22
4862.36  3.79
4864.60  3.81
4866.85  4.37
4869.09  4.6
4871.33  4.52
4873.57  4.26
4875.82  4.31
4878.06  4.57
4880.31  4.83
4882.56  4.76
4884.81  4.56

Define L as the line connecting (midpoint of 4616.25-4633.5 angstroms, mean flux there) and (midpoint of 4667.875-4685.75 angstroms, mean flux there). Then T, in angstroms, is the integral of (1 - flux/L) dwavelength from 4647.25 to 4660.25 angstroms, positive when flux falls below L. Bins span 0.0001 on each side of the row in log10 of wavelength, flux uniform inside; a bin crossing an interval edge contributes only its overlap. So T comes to 0.5 angstroms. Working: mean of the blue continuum 4.5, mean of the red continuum 4.86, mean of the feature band 4.51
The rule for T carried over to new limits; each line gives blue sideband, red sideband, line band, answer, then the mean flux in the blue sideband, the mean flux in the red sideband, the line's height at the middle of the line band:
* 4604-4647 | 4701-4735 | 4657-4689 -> 0.9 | 4.66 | 4.92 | 4.79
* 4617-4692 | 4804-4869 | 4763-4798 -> -1.2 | 4.61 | 4.9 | 4.81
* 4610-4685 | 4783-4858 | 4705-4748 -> -2.0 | 4.6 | 5.14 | 4.85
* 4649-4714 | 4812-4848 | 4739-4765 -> -1.6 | 4.64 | 5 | 4.81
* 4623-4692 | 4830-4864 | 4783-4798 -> -1.8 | 4.6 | 4.64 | 4.63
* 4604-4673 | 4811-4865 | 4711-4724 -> -1.0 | 4.56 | 4.81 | 4.66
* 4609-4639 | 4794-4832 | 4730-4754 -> -0.4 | 4.56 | 5.41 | 5.09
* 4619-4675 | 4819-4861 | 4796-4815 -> -4.4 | 4.52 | 4.76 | 4.71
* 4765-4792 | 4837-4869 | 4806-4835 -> -4.0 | 4.91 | 4.45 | 4.65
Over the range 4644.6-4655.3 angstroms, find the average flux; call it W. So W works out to 4.59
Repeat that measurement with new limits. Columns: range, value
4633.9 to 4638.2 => 4.39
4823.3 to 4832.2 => 4.88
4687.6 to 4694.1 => 4.44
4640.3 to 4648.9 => 4.66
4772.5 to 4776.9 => 4.78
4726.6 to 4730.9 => 4.66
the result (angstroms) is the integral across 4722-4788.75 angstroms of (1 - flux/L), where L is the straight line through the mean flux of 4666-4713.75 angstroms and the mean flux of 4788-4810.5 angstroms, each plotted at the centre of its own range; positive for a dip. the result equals 2.69 angstroms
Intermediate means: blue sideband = 4.72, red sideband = 5.58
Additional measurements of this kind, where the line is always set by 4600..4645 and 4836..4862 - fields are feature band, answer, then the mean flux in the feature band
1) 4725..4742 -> -1.90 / 5.11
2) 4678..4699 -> -0.62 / 4.74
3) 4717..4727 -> -1.18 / 5.14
